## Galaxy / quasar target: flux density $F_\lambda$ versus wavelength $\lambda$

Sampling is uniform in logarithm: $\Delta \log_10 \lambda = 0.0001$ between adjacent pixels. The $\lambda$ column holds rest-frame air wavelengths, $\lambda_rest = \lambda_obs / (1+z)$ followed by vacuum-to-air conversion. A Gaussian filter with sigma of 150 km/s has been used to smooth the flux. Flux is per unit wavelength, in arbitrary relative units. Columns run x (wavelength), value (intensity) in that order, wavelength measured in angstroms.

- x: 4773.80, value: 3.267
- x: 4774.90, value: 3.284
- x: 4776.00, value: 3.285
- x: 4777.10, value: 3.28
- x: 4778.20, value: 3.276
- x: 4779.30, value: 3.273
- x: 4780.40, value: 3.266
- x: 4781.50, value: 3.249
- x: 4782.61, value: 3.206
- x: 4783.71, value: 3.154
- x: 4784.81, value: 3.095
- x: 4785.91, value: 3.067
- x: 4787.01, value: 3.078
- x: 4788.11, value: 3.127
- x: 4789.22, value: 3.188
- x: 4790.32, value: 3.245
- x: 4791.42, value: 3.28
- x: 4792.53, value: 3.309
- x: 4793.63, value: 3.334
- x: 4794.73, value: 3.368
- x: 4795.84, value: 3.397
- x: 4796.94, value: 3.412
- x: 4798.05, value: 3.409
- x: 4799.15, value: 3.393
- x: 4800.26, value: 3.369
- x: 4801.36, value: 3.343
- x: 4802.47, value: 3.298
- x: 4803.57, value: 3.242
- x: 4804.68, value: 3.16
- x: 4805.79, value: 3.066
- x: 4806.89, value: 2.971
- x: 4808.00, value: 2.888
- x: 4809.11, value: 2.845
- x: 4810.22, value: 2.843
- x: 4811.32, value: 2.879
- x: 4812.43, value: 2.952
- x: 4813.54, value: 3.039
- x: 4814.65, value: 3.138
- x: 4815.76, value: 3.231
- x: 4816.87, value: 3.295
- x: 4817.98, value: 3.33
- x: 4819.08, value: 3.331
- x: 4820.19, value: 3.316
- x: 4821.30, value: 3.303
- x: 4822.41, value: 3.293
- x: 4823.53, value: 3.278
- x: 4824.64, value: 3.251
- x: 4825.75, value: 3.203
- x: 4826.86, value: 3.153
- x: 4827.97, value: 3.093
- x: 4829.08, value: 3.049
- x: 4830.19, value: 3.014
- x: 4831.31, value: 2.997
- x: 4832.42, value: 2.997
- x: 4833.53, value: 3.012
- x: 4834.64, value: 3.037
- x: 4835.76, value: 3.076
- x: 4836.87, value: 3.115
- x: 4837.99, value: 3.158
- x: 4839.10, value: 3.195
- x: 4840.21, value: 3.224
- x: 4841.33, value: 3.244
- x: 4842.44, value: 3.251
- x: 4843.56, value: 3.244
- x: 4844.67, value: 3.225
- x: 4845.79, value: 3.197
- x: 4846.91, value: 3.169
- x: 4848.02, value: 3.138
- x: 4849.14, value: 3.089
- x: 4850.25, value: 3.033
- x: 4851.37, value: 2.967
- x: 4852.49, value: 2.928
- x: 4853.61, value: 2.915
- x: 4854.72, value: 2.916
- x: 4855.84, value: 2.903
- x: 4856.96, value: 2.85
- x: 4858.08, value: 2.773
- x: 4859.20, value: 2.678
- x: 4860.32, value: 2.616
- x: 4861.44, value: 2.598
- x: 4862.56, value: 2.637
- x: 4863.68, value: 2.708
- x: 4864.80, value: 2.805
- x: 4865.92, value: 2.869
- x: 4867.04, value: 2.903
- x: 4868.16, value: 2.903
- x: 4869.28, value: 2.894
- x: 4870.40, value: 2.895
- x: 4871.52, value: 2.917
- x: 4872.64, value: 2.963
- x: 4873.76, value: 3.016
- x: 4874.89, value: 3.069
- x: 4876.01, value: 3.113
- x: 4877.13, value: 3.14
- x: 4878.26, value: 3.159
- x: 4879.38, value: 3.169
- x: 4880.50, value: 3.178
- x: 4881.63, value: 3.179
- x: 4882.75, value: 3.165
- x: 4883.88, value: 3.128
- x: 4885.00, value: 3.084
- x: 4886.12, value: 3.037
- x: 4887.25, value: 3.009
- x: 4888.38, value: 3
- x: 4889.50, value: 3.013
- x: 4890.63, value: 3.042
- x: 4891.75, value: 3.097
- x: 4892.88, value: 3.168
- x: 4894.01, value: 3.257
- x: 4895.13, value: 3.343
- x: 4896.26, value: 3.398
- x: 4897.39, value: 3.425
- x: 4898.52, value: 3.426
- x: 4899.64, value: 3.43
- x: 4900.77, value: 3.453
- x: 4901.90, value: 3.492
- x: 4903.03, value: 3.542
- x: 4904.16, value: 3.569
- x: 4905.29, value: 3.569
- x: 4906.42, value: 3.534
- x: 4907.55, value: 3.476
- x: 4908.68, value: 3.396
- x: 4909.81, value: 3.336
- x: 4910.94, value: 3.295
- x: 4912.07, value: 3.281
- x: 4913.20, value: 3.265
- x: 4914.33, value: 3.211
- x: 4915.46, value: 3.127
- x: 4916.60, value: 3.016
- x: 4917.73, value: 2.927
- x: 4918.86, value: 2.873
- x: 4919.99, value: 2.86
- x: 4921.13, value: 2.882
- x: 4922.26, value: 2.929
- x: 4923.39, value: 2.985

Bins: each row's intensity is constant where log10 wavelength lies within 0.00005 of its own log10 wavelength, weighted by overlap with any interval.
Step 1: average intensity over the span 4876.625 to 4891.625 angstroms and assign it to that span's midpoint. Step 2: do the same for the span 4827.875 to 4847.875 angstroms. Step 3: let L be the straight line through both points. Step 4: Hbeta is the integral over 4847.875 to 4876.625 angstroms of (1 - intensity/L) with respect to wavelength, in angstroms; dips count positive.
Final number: 2.11 angstroms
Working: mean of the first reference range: 3.13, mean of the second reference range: 3.1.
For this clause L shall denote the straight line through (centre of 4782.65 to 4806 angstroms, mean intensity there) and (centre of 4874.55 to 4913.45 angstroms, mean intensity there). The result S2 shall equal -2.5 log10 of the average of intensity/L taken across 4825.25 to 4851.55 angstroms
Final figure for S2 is 0.05 mag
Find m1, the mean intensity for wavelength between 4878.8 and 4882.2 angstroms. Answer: 3.18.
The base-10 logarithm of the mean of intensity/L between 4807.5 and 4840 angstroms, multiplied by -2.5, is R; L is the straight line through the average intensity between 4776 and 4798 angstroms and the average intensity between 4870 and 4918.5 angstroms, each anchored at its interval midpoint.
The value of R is 0.04 mag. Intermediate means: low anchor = 3.25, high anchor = 3.22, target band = 3.12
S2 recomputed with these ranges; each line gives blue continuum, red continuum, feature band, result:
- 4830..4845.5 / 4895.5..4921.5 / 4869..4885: 0.05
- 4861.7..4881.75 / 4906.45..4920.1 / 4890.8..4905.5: -0.09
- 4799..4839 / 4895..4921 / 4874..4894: 0.05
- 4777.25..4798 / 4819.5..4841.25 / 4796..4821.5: 0.01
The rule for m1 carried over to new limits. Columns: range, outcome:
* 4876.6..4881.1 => 3.16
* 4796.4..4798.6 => 3.41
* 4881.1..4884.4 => 3.16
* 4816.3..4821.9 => 3.32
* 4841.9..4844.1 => 3.24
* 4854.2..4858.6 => 2.86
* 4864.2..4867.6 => 2.86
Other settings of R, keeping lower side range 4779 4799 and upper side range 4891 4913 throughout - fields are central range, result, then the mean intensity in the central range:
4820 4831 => 0.04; 3.18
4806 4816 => 0.11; 2.97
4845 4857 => 0.11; 3.02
